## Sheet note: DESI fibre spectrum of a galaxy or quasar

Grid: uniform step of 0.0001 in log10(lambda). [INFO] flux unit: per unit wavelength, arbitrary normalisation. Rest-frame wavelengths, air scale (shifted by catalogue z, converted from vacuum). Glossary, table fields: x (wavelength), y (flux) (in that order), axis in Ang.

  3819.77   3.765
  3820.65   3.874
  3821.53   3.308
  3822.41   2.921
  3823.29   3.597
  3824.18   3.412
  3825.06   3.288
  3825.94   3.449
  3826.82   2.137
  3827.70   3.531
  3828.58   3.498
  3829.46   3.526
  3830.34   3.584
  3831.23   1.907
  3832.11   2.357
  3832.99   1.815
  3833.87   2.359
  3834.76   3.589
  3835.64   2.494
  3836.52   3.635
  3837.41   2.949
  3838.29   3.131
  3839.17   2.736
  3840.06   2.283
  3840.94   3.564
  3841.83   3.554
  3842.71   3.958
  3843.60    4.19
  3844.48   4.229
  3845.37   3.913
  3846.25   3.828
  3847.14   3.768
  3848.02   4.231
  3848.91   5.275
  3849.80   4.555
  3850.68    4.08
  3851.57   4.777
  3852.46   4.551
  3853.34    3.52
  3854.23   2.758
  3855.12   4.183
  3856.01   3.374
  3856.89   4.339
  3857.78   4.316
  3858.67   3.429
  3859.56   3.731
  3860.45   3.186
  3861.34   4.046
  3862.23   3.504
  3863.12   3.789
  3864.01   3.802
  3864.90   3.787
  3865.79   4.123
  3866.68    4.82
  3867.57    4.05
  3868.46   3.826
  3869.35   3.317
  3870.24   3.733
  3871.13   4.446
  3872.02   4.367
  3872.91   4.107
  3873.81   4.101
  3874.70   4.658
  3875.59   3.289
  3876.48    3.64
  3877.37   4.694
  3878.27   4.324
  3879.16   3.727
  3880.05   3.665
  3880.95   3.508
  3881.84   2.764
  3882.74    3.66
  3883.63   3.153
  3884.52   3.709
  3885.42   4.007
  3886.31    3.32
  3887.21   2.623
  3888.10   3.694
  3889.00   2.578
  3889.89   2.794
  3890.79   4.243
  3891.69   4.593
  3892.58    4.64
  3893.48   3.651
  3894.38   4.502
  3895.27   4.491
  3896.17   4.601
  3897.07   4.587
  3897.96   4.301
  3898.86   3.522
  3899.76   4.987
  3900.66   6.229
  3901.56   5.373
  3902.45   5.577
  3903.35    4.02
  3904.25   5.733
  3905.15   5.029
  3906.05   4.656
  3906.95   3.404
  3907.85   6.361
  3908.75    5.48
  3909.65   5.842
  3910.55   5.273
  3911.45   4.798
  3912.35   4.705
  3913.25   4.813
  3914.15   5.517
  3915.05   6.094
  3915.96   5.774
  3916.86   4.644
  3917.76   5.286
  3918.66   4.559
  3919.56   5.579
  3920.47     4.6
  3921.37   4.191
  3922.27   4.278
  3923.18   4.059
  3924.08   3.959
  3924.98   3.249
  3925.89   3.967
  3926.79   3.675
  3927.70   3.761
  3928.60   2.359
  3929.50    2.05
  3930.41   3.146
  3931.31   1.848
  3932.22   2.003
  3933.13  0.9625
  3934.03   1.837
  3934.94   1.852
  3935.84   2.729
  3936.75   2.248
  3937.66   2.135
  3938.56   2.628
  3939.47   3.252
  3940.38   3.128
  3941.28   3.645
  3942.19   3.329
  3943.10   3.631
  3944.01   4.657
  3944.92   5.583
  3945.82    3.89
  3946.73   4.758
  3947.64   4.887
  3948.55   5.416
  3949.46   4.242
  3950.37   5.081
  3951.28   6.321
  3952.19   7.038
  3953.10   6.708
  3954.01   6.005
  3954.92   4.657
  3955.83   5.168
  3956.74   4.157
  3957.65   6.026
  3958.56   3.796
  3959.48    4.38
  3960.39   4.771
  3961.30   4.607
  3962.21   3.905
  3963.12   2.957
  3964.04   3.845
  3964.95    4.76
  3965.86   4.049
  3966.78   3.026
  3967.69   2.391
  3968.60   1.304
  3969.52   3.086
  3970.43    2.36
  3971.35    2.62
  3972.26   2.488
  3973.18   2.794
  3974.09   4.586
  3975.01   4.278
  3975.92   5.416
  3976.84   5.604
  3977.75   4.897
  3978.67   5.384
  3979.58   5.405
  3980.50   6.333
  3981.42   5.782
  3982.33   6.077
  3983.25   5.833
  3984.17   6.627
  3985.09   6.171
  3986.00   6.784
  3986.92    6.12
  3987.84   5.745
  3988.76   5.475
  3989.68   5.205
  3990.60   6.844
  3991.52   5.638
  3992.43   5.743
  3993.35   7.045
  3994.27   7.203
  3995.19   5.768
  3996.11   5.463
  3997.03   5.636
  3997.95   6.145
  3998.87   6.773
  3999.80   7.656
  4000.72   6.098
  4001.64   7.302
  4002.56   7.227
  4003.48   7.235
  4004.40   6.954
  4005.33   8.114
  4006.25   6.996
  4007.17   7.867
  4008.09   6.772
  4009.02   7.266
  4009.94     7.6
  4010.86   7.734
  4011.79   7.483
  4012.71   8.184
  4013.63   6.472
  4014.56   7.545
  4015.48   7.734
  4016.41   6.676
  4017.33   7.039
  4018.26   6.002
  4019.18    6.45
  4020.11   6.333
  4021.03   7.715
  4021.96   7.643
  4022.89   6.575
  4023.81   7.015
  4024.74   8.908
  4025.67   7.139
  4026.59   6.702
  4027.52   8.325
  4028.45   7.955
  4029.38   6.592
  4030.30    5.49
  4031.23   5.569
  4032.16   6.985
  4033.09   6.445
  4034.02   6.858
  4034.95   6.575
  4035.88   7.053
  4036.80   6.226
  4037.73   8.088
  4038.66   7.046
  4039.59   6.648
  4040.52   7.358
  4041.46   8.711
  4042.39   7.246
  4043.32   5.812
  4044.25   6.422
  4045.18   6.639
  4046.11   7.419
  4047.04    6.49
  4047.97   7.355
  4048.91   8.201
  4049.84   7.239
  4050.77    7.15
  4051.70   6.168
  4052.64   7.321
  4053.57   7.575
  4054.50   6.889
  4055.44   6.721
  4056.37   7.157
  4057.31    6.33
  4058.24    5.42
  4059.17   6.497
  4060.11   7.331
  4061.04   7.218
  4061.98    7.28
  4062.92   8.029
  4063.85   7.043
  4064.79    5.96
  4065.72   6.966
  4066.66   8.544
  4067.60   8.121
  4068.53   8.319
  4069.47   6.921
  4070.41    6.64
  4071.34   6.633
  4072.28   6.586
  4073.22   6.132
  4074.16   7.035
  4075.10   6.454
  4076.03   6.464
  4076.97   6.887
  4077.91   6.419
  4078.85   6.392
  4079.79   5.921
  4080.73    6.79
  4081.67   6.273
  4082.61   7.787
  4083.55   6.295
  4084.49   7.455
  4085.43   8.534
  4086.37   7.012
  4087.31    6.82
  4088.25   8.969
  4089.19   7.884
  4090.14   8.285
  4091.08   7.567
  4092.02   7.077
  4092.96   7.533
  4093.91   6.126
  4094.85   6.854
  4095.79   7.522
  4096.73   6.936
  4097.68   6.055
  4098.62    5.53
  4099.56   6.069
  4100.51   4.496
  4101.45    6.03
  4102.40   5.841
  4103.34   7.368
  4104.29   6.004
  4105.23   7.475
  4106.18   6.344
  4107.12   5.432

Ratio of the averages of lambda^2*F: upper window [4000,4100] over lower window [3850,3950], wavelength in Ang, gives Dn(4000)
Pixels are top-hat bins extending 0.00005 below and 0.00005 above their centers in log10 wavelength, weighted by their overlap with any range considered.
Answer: 1.9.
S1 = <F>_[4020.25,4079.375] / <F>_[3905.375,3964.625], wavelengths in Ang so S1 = 1.66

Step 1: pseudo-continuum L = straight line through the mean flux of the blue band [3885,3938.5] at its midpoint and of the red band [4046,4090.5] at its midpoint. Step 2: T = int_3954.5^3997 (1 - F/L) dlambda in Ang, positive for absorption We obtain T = 3.8 Ang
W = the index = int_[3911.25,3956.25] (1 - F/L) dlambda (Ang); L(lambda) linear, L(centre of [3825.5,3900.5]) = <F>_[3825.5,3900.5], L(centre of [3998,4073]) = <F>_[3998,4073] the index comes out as 8.9 Ang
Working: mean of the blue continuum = 3.73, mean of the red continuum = 7.08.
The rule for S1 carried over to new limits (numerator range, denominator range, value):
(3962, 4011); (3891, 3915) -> 1.13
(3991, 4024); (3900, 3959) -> 1.60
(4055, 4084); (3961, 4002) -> 1.35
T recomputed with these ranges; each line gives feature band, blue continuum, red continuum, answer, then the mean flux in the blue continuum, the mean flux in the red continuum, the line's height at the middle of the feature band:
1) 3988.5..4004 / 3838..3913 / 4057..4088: -1.5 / 4.1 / 6.94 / 5.84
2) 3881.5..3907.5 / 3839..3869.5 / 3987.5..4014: 2.9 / 3.88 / 6.75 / 4.67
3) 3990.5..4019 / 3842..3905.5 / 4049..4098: -4.2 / 4.05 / 7.04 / 6.01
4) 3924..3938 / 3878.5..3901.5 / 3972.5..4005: 6.4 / 3.93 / 5.96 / 4.78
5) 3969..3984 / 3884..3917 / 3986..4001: 3.4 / 4.6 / 6.18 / 5.89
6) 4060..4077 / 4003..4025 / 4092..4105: -1.0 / 7.25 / 6.39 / 6.69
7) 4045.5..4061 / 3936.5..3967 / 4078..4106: -2.0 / 4.4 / 6.85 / 6.17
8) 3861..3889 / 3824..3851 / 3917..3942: -4.0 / 3.38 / 3.24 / 3.32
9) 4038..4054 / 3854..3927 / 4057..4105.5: -1.8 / 4.25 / 6.89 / 6.4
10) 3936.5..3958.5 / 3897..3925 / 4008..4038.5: 4.3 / 4.92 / 7.07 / 5.62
